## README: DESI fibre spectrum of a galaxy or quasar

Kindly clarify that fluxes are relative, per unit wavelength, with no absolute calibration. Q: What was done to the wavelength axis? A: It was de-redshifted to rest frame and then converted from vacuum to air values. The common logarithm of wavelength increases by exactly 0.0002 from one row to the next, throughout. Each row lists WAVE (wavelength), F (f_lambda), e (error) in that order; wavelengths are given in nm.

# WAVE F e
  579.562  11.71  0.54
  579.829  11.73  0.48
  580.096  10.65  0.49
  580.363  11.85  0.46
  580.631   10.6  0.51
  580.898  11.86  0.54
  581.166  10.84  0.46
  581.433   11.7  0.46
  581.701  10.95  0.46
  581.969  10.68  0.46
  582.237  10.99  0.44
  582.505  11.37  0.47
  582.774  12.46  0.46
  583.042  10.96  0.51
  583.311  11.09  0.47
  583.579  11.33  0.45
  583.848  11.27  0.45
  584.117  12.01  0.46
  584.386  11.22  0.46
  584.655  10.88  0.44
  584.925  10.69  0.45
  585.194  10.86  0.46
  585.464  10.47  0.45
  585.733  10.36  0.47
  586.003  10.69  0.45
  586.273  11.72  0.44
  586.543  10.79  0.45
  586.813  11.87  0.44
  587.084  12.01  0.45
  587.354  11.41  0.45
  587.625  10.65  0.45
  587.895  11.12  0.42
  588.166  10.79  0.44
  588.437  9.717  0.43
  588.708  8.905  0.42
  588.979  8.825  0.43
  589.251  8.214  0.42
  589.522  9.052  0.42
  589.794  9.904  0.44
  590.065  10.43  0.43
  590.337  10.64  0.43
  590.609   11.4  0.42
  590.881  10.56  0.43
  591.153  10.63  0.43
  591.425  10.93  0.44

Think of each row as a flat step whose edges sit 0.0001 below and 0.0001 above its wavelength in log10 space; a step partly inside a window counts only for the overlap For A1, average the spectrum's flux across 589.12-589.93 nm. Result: 9.07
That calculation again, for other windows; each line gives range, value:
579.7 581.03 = 11.3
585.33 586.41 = 10.8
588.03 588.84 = 9.81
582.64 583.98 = 11.4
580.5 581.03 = 11.2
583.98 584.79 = 11.4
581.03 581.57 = 11.3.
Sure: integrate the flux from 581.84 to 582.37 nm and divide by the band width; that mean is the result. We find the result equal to 10.8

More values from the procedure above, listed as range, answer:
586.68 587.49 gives 11.8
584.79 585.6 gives 10.7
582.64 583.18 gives 11.7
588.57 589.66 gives 8.75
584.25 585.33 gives 10.9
